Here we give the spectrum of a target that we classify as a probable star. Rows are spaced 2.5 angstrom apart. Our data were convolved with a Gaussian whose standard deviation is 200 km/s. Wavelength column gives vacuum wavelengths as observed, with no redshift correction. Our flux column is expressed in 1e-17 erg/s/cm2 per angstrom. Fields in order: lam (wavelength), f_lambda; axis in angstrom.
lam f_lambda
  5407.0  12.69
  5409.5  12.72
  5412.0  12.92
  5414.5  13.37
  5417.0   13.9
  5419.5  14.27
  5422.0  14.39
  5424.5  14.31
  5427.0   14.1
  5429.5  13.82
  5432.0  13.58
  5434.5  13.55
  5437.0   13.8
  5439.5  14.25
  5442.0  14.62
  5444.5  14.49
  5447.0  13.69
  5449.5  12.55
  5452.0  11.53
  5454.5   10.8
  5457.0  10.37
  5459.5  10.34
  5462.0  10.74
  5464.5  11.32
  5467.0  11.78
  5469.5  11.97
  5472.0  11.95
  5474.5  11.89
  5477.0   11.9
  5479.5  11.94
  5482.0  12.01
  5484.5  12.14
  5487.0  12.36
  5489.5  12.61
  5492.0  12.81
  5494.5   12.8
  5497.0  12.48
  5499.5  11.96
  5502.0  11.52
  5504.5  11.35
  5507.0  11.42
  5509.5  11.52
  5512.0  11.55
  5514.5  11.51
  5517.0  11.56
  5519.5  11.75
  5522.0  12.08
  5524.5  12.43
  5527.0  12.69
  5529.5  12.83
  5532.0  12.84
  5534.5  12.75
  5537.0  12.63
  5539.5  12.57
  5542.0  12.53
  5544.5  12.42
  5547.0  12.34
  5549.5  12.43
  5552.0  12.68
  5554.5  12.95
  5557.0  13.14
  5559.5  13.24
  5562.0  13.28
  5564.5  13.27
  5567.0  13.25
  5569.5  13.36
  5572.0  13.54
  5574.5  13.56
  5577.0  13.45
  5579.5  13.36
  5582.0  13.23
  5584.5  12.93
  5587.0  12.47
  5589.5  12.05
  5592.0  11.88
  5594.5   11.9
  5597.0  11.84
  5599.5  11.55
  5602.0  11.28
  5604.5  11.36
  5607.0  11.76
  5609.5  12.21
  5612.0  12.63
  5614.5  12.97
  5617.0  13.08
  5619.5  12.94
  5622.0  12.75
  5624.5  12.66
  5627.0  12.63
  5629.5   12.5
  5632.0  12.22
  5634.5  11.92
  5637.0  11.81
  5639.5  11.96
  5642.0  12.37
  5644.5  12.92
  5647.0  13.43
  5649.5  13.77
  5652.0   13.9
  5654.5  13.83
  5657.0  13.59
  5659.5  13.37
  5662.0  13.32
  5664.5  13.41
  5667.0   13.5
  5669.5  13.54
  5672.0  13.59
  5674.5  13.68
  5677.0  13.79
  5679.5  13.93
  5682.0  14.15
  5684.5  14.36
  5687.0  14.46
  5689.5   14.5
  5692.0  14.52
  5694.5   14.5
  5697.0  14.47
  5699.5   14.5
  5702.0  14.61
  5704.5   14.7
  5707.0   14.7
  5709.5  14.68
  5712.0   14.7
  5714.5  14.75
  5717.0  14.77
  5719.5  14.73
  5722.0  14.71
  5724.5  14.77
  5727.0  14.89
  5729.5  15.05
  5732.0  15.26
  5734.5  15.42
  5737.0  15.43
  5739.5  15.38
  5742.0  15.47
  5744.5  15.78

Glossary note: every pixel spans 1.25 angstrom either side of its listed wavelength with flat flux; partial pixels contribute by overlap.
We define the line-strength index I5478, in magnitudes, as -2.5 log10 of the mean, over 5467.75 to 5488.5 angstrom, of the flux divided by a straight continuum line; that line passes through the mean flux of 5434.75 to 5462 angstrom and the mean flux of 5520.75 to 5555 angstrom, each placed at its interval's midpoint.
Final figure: 0.050 mag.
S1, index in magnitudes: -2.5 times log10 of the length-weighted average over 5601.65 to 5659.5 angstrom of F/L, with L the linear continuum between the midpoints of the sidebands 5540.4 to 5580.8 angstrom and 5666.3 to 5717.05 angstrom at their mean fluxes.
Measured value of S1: 0.087 mag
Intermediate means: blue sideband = 13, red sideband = 14.3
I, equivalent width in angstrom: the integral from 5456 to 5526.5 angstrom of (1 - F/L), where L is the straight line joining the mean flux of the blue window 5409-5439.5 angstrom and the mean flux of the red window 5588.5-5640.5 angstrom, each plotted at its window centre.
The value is 7.5 angstrom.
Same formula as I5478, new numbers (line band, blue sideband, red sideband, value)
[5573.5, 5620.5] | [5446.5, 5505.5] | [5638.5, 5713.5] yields 0.06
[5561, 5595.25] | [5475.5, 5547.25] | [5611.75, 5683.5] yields -0.03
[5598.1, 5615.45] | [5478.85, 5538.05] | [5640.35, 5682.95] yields 0.09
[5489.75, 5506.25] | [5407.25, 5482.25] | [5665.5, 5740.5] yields 0.08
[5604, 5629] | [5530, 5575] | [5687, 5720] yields 0.09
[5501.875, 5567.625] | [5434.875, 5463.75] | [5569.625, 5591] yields 0.04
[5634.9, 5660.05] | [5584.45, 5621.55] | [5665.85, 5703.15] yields 0.02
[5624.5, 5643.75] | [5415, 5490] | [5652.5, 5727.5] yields 0.13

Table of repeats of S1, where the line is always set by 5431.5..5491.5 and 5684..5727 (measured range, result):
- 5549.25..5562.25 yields 0.02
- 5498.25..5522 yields 0.11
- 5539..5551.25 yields 0.06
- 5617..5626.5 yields 0.08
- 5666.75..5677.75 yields 0.05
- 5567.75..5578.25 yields -0.01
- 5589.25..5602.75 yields 0.16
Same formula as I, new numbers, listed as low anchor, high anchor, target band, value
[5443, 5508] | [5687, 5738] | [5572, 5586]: -0.13 angstrom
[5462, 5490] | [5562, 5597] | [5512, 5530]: 0.44 angstrom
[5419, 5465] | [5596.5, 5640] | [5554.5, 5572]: -1.10 angstrom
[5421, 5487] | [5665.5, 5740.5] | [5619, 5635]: 1.62 angstrom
